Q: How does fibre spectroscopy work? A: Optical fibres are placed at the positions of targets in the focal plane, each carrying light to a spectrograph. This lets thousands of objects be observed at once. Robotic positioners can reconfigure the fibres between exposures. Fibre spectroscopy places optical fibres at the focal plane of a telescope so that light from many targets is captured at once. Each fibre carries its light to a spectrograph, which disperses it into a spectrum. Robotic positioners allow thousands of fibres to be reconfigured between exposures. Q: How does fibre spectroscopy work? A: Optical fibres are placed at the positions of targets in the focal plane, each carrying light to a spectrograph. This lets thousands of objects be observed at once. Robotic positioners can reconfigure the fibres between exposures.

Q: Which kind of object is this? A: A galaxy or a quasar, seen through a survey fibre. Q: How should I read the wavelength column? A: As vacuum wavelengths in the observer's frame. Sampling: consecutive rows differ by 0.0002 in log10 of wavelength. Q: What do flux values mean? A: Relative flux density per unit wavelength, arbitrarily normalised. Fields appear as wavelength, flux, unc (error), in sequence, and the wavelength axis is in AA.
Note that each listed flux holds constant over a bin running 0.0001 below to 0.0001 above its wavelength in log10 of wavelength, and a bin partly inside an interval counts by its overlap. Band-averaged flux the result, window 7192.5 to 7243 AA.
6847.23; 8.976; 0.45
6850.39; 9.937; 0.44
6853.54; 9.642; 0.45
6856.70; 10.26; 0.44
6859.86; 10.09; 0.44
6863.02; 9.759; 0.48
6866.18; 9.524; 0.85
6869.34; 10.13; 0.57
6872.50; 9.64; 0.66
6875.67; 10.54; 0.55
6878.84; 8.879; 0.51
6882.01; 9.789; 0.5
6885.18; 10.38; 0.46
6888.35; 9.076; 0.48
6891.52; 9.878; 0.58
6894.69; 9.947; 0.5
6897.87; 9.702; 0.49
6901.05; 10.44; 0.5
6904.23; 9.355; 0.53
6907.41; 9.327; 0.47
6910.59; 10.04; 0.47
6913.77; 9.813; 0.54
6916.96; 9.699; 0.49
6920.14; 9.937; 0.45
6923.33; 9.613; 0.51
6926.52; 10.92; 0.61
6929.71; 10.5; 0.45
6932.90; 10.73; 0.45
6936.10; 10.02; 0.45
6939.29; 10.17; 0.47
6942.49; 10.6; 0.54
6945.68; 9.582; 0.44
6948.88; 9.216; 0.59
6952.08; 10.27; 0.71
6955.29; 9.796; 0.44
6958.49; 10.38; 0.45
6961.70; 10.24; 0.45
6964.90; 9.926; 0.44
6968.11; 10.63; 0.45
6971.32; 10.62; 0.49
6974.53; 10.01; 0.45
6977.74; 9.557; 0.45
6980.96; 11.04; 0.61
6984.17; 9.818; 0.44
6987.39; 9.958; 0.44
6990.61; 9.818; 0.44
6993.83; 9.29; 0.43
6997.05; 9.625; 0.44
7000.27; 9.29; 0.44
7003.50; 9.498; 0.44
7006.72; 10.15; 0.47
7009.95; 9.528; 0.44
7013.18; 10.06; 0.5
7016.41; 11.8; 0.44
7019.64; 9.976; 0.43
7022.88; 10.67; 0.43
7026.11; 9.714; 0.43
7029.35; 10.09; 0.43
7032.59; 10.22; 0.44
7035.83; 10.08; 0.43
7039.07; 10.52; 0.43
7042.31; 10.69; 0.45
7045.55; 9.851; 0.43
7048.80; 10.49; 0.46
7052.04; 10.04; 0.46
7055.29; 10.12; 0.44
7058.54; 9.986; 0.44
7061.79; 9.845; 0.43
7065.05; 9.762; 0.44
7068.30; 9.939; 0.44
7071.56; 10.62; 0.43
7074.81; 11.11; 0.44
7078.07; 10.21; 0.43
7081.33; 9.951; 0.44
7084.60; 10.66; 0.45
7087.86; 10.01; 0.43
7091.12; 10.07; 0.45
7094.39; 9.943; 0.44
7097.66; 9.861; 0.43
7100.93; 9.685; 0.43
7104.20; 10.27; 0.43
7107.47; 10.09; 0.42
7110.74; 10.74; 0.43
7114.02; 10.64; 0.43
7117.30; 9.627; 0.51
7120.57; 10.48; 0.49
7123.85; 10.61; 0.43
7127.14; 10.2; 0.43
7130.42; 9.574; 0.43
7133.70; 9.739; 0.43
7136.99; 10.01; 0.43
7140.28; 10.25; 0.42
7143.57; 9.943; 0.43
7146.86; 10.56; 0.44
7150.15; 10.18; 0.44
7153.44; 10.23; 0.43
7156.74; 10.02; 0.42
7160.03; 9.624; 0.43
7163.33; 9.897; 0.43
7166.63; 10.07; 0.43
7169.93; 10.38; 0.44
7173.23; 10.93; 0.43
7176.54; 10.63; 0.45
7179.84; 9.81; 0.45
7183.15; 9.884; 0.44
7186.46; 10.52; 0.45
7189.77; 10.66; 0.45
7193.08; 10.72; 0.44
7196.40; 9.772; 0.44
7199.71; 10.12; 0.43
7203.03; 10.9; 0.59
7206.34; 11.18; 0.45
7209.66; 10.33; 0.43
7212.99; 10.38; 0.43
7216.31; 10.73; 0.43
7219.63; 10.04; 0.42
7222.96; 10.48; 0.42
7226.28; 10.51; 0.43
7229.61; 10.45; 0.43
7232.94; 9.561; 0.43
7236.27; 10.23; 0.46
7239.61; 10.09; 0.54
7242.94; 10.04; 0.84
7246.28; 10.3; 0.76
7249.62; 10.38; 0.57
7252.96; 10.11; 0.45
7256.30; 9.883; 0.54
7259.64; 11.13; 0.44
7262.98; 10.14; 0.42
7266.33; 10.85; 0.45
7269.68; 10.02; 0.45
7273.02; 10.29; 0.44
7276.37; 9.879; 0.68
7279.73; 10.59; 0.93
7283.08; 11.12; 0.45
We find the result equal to 10.3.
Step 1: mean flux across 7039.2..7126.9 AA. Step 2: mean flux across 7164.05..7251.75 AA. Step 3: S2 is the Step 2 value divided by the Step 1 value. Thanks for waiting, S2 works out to 1.01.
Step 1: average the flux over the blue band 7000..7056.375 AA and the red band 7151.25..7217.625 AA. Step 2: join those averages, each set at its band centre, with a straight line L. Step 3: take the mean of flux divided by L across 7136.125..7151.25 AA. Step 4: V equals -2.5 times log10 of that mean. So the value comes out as 0.01 mag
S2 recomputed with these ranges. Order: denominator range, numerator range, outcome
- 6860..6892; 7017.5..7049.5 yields 1.05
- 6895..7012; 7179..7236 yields 1.04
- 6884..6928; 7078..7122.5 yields 1.03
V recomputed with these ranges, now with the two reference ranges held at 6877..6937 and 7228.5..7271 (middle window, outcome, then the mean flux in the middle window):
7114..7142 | 0.003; 10.1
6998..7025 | -0.011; 10.1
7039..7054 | -0.028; 10.3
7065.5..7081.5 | -0.032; 10.4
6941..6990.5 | -0.015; 10.1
